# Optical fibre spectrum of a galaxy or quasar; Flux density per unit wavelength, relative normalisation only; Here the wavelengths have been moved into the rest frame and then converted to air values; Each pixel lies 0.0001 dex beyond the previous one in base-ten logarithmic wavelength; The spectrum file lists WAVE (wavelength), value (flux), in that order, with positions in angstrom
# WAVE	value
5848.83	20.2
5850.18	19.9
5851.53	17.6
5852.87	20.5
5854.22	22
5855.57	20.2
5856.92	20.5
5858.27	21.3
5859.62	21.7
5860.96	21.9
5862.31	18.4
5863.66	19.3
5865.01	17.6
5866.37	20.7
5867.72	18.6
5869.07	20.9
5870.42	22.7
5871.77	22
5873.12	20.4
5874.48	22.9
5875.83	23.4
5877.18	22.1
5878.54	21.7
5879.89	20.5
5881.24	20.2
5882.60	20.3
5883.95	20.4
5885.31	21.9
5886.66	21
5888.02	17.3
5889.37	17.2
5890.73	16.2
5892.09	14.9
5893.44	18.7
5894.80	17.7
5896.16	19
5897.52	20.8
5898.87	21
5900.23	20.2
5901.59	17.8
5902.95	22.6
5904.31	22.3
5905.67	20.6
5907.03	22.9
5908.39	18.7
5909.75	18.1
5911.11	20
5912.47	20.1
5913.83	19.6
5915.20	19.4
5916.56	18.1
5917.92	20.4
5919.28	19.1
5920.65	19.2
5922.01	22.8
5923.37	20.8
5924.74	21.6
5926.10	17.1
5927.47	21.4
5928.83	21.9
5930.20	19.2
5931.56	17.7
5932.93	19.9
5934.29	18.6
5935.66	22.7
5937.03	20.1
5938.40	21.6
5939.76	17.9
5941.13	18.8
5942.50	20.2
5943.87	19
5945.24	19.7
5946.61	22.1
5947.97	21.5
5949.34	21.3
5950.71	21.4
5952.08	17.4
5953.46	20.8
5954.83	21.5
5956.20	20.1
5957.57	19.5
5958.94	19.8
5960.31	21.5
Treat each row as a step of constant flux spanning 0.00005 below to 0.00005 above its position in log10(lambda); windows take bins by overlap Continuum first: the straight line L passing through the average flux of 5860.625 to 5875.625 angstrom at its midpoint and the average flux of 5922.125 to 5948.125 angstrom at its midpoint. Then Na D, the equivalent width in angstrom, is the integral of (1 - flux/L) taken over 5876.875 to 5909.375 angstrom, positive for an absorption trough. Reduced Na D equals 1.0 angstrom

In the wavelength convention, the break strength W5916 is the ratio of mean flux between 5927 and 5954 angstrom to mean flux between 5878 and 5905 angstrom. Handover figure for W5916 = 1.0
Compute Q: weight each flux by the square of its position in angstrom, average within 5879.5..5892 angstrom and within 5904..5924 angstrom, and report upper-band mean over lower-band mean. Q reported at 1.06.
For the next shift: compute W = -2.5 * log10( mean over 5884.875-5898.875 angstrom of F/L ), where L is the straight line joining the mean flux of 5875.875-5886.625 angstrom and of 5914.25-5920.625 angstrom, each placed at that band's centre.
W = 0.114 mag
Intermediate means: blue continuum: 21.2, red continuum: 19.2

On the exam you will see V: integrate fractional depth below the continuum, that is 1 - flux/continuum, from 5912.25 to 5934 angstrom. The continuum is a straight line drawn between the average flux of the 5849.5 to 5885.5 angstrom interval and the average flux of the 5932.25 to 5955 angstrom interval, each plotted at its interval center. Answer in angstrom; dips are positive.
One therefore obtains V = 0.5 angstrom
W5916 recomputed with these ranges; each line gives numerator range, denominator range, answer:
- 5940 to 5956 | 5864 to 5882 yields 0.96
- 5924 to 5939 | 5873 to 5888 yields 0.95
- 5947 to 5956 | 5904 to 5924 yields 1.03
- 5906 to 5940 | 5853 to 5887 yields 0.96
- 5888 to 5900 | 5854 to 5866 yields 0.90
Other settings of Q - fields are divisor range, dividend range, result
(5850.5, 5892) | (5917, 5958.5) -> 1.02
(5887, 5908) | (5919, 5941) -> 1.05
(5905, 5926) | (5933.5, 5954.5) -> 1.02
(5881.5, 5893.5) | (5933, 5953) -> 1.10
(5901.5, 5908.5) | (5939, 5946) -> 0.91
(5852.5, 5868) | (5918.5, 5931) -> 1.03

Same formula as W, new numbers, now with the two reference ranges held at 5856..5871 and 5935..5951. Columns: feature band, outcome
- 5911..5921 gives 0.053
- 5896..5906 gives -0.011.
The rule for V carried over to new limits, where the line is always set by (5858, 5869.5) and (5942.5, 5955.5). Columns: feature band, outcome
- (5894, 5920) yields 0.4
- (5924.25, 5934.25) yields 0.3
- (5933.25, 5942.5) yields 0.2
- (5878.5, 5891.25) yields 0.3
